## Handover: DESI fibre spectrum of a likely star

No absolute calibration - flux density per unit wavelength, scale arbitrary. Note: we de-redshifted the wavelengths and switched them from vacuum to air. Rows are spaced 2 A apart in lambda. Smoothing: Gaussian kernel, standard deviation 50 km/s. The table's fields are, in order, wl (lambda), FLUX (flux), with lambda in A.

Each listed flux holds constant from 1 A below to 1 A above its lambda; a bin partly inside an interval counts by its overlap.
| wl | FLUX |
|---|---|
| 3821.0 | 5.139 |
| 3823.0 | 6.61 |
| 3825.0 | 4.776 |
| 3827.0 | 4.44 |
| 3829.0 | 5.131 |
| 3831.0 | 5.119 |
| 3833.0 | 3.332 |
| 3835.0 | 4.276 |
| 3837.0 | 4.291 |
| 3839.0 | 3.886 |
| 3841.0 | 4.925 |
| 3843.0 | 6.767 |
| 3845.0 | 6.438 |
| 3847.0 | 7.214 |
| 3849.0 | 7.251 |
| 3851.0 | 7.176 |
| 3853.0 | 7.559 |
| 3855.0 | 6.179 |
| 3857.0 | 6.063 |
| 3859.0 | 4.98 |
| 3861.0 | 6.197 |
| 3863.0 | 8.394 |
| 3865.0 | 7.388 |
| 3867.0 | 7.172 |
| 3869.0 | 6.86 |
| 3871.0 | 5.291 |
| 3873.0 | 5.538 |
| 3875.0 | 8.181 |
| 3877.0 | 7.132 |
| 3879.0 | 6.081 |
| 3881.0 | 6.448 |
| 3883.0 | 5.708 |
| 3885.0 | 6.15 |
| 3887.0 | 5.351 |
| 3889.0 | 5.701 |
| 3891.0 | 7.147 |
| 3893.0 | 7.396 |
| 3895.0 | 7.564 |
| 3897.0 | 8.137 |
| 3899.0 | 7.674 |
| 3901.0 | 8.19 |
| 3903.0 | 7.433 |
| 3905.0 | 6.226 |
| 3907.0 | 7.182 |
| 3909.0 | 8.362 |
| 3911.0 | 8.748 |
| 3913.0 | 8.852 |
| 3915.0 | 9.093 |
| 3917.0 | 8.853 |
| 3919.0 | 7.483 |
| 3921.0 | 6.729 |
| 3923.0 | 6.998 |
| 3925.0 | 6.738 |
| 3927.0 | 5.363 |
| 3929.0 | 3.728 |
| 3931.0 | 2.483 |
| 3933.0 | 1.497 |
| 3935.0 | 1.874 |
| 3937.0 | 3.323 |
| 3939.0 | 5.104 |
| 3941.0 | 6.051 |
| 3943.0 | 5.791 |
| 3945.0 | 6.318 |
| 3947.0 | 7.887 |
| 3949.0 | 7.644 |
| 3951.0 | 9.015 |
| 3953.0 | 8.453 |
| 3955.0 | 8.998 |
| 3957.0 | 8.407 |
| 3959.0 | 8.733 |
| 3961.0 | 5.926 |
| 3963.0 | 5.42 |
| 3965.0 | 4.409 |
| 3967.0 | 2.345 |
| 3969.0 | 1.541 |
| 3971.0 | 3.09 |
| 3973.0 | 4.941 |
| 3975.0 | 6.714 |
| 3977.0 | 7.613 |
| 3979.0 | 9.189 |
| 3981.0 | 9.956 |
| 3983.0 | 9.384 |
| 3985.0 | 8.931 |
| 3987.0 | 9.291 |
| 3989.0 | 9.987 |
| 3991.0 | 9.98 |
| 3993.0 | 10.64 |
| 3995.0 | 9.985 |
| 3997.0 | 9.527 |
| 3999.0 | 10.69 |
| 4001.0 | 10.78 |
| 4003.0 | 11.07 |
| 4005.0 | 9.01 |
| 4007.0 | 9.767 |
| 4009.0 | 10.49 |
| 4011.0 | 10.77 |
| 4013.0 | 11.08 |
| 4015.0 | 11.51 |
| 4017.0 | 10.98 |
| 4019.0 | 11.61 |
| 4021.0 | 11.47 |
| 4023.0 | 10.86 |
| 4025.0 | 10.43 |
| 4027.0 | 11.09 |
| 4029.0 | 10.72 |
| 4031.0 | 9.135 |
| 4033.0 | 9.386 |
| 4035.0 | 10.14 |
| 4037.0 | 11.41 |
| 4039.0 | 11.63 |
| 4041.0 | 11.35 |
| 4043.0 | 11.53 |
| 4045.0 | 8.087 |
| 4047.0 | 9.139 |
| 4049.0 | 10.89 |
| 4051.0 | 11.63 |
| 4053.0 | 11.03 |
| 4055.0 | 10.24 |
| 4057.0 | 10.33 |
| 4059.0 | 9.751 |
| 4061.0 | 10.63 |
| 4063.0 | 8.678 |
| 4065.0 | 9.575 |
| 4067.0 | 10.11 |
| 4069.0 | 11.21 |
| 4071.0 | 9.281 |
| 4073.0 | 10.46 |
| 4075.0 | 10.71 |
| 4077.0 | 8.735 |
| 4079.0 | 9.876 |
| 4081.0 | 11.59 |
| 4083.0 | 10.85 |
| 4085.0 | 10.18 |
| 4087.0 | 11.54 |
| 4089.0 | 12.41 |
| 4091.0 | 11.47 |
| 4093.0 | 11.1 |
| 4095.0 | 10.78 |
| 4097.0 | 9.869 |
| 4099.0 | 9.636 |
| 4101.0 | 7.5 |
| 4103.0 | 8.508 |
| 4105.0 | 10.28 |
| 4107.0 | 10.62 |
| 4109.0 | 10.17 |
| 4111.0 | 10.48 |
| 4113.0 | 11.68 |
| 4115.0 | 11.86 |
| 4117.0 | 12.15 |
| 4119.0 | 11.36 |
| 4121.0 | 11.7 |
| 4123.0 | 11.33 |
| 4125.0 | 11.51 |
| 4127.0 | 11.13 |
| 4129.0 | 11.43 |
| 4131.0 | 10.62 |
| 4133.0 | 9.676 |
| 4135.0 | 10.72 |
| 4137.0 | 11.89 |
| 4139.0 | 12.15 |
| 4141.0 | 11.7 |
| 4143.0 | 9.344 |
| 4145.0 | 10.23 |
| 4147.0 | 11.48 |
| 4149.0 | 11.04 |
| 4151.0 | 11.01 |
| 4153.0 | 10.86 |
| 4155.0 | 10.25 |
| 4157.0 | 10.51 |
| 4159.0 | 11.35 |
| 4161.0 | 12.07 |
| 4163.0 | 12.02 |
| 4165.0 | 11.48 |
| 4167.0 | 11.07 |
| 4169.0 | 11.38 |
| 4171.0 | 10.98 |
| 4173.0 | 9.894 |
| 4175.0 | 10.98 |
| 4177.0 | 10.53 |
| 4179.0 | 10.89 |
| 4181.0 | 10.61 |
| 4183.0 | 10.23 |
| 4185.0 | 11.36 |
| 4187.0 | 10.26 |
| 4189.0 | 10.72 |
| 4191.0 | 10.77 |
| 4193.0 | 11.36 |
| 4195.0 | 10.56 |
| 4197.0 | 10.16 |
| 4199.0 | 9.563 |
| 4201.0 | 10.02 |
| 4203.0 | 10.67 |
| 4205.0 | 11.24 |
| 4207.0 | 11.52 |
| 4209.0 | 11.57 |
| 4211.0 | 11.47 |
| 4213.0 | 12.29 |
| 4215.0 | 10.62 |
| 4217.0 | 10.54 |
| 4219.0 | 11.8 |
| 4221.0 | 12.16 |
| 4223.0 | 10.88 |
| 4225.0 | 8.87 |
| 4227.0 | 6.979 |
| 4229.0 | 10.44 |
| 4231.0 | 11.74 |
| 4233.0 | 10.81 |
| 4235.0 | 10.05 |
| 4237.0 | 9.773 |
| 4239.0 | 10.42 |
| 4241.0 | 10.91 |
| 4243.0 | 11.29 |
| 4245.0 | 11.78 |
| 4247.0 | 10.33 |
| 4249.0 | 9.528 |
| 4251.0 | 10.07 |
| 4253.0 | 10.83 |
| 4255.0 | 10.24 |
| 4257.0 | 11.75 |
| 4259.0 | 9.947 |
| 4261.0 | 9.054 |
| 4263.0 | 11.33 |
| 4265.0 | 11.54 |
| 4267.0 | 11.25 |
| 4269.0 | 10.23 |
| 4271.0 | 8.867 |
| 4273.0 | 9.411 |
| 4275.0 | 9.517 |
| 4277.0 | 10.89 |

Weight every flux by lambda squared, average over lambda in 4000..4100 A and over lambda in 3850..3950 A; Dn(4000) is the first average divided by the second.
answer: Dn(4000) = 1.74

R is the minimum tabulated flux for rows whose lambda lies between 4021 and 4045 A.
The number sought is 8.087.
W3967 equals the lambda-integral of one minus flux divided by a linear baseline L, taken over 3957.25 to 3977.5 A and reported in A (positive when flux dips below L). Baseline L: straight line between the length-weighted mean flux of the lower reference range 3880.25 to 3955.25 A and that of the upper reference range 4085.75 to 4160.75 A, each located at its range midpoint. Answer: 6.6 A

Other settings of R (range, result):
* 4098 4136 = 7.5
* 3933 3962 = 1.497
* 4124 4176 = 9.344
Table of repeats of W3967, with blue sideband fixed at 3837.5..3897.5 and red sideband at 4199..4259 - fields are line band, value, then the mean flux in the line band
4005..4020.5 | -4.9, 10.8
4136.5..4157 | -2.6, 10.9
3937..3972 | 6.5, 6.1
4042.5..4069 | -4.5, 10.1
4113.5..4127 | -3.1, 11.6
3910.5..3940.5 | 5.9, 5.75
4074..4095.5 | -4.3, 10.8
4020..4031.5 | -3.2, 10.7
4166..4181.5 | -1.2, 10.8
